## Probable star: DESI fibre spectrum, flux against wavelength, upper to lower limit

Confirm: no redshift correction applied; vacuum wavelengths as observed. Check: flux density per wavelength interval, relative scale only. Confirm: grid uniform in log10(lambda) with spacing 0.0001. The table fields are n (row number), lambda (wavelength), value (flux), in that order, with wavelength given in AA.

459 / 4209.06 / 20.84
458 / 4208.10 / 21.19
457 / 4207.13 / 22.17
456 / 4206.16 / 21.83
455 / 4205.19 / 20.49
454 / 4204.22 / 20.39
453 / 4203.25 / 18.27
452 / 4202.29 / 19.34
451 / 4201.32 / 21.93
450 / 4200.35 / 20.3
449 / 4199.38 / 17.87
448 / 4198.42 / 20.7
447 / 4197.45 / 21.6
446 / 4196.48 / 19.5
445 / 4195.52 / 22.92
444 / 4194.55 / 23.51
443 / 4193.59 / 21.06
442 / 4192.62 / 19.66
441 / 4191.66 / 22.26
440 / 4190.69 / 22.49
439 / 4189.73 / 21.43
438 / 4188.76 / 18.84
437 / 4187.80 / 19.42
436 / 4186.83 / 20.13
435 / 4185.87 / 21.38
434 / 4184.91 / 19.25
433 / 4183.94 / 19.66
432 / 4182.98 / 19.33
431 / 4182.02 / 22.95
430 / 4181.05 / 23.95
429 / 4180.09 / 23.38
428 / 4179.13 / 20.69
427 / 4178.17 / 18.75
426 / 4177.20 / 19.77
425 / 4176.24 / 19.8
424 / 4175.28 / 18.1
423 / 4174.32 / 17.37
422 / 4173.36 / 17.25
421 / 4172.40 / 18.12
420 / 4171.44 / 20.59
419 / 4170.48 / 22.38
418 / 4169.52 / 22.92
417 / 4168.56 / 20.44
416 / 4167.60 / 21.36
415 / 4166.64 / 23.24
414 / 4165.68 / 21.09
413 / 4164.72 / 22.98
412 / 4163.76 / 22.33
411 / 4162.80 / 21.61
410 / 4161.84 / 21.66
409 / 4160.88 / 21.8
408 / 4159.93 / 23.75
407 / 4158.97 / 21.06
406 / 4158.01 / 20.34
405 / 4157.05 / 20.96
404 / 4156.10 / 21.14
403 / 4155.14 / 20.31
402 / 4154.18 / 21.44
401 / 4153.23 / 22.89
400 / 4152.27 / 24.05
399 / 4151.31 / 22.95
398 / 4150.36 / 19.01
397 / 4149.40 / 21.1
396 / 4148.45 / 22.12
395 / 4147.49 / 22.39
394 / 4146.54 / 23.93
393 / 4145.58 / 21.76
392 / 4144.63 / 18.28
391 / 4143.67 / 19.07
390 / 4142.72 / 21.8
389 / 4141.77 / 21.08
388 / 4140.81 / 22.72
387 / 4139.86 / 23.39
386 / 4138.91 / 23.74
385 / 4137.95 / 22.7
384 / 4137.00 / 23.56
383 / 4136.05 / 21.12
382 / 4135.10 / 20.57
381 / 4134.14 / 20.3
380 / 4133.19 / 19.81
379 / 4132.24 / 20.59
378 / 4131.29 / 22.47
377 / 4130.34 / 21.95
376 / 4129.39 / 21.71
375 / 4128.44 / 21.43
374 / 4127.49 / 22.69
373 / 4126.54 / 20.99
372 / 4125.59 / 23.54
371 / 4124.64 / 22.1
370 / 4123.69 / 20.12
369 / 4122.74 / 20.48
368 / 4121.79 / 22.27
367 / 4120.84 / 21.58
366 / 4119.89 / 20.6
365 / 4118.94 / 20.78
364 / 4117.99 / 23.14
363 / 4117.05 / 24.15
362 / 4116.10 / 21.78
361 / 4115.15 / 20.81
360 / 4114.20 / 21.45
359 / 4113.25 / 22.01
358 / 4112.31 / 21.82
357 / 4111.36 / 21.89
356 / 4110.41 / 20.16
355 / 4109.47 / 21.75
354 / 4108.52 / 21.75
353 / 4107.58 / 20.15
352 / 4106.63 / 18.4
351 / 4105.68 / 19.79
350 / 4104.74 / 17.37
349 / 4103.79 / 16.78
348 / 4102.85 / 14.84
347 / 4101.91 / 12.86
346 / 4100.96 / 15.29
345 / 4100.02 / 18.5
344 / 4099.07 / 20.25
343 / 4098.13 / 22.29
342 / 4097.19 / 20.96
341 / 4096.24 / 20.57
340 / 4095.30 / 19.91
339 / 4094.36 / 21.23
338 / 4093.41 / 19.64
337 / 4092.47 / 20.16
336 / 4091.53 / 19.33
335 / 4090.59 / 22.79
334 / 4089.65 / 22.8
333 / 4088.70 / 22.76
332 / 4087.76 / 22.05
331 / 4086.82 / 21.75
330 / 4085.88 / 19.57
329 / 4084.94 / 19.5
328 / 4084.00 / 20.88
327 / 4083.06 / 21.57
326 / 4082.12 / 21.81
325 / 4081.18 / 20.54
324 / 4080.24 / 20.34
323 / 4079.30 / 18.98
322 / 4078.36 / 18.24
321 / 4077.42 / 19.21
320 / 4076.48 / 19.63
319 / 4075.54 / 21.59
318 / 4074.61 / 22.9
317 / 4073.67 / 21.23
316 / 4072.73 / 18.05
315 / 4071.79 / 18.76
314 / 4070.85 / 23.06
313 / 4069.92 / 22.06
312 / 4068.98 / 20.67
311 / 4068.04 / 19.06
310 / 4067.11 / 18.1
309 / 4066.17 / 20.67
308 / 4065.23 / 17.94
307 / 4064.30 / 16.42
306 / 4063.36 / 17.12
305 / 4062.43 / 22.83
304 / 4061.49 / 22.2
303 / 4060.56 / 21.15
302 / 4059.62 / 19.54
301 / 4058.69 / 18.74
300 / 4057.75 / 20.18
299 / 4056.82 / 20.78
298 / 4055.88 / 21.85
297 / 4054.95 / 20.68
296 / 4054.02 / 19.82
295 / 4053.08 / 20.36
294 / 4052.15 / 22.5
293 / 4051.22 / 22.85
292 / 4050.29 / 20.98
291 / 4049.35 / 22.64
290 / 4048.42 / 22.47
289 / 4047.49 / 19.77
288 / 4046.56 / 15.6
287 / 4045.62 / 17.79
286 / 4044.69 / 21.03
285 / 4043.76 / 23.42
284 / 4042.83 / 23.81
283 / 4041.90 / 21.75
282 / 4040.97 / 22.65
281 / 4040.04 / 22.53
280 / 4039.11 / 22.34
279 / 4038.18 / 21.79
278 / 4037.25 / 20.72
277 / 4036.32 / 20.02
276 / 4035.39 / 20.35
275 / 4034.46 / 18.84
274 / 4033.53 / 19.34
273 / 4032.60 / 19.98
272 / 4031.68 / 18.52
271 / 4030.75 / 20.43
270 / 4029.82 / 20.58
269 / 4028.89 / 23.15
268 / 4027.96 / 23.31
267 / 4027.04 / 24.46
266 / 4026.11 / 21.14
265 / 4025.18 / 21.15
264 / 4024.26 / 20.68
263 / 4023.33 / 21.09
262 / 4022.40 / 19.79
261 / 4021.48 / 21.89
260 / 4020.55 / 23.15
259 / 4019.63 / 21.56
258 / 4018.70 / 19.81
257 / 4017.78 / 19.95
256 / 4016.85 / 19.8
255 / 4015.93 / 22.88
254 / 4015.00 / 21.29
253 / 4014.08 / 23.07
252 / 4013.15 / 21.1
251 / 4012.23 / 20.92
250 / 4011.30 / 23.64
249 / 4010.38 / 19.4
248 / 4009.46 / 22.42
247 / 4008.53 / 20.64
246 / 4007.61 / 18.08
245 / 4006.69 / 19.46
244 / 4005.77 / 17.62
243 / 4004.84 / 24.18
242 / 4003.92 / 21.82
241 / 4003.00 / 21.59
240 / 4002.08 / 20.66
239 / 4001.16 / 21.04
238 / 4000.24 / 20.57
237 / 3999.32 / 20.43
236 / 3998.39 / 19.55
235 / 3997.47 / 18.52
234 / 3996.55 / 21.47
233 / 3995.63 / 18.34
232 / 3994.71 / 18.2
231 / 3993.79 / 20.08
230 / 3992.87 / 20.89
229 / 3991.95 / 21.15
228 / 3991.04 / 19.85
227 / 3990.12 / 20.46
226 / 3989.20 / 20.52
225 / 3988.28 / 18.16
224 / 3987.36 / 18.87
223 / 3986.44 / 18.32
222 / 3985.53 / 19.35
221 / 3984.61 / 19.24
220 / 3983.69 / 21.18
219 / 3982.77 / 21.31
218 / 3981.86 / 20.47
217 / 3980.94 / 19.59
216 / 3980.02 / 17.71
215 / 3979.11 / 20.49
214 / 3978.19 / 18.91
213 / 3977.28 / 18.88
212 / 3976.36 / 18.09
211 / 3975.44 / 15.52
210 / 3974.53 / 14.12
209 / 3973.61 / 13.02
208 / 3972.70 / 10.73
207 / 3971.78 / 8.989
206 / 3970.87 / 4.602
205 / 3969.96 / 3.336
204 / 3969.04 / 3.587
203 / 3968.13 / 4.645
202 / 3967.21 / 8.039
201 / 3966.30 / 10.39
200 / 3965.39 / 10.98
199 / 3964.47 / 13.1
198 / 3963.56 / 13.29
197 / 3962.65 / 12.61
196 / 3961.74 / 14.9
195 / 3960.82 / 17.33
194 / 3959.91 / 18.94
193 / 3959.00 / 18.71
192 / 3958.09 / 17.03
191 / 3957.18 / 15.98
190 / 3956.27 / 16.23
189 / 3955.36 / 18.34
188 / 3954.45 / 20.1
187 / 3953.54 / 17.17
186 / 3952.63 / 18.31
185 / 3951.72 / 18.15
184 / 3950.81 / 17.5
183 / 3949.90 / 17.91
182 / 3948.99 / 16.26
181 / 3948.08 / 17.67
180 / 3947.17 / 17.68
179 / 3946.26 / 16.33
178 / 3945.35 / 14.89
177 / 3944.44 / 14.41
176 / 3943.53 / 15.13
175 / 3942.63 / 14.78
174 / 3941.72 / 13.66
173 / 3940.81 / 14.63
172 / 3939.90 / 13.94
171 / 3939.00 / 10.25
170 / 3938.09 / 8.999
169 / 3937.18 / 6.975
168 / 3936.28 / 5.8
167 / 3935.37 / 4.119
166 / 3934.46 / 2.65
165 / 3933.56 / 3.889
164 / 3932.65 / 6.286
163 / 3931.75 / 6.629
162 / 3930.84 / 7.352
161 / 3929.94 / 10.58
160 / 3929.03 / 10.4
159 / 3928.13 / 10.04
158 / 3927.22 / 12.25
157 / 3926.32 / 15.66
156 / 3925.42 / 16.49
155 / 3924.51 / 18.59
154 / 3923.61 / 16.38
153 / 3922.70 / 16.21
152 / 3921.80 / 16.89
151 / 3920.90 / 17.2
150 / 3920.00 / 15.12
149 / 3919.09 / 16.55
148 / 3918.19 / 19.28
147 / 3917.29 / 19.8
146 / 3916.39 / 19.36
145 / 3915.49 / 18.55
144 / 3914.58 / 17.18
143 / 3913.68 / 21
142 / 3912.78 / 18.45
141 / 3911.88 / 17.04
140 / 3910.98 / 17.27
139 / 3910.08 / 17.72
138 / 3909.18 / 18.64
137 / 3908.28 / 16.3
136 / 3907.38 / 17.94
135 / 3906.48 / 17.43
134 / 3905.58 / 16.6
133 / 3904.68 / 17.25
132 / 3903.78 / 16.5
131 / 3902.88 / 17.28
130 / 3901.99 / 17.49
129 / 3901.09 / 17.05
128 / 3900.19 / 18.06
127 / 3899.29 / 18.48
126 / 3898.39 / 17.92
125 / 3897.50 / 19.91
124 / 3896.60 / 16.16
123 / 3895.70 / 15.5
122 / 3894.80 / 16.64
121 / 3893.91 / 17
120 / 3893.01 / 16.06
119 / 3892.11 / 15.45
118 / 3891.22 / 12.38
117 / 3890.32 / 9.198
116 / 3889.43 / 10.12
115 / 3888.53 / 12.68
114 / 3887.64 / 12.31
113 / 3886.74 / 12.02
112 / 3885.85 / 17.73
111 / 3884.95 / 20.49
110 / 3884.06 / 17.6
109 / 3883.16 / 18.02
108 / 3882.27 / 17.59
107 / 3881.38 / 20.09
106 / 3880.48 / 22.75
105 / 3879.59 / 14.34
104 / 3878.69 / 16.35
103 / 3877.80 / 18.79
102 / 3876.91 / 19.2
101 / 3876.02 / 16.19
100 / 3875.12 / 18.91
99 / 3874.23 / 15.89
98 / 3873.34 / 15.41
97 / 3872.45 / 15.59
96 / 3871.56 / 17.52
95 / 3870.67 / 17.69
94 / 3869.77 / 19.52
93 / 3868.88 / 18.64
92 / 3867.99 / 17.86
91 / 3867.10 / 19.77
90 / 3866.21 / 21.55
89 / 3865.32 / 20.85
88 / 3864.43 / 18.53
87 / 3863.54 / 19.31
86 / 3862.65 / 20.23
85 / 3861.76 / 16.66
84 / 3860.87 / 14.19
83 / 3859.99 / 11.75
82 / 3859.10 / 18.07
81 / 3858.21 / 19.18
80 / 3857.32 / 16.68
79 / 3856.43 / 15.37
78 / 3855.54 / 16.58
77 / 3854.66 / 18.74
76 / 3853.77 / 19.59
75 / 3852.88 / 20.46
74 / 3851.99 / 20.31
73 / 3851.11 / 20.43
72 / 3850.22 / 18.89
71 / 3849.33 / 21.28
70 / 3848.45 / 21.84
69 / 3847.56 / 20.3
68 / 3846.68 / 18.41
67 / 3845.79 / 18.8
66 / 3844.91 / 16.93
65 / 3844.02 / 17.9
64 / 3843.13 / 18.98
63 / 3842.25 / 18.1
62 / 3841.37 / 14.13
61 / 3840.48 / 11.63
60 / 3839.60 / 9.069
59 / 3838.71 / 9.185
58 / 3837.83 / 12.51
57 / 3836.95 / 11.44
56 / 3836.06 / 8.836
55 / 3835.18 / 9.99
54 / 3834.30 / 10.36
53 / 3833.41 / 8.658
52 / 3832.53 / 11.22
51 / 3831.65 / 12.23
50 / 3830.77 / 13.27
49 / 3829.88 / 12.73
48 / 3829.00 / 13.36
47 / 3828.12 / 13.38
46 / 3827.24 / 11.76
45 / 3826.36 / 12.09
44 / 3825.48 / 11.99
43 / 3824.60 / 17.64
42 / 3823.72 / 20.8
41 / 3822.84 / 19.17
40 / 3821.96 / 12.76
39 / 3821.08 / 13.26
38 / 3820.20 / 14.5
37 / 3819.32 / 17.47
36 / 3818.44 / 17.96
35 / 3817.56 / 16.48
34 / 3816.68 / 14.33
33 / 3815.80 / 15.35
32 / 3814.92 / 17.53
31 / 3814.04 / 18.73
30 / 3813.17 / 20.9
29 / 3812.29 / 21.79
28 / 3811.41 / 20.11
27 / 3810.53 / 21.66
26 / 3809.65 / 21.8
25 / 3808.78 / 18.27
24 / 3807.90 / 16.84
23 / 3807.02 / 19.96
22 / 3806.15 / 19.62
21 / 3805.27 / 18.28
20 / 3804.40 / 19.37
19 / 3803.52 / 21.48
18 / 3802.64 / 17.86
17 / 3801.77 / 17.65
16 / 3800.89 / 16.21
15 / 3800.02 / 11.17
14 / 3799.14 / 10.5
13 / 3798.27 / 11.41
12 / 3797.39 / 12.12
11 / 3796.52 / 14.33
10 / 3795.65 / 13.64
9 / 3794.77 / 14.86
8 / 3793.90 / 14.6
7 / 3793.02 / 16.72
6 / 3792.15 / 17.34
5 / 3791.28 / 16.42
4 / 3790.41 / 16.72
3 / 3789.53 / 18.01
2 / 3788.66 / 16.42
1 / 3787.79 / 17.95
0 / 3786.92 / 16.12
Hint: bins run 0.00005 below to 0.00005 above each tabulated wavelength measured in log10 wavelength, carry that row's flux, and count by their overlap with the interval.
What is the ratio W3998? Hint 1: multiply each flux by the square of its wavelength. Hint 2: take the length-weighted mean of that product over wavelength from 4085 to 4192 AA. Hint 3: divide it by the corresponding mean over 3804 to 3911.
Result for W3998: 1.45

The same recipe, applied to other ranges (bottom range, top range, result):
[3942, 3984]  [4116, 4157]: 1.56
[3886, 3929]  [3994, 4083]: 1.35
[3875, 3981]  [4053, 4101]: 1.47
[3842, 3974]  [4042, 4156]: 1.47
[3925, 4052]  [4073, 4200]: 1.29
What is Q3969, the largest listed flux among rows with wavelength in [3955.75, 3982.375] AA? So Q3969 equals 20.49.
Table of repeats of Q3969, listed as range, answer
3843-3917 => 22.75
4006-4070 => 24.46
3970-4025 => 24.18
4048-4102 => 23.06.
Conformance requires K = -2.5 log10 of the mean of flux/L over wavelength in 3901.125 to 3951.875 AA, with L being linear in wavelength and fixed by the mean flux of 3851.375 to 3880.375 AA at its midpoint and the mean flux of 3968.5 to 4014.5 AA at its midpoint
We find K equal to 0.233 mag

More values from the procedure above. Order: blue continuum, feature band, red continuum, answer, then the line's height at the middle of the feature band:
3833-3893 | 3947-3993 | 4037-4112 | 0.15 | 18.4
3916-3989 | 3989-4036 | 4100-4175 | -0.25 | 16.5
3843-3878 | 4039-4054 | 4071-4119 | -0.08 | 19.9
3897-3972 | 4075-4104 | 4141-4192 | -0.06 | 18.9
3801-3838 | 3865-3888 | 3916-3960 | -0.18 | 15.1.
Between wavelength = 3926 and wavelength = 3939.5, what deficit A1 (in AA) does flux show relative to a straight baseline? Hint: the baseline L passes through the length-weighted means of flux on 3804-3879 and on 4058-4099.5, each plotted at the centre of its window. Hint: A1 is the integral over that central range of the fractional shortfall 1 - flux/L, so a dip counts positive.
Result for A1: 7.5 AA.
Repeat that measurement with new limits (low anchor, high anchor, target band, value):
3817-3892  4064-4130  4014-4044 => -3.3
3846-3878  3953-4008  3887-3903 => 2.2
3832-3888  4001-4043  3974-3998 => 1.2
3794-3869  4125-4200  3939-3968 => 4.3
